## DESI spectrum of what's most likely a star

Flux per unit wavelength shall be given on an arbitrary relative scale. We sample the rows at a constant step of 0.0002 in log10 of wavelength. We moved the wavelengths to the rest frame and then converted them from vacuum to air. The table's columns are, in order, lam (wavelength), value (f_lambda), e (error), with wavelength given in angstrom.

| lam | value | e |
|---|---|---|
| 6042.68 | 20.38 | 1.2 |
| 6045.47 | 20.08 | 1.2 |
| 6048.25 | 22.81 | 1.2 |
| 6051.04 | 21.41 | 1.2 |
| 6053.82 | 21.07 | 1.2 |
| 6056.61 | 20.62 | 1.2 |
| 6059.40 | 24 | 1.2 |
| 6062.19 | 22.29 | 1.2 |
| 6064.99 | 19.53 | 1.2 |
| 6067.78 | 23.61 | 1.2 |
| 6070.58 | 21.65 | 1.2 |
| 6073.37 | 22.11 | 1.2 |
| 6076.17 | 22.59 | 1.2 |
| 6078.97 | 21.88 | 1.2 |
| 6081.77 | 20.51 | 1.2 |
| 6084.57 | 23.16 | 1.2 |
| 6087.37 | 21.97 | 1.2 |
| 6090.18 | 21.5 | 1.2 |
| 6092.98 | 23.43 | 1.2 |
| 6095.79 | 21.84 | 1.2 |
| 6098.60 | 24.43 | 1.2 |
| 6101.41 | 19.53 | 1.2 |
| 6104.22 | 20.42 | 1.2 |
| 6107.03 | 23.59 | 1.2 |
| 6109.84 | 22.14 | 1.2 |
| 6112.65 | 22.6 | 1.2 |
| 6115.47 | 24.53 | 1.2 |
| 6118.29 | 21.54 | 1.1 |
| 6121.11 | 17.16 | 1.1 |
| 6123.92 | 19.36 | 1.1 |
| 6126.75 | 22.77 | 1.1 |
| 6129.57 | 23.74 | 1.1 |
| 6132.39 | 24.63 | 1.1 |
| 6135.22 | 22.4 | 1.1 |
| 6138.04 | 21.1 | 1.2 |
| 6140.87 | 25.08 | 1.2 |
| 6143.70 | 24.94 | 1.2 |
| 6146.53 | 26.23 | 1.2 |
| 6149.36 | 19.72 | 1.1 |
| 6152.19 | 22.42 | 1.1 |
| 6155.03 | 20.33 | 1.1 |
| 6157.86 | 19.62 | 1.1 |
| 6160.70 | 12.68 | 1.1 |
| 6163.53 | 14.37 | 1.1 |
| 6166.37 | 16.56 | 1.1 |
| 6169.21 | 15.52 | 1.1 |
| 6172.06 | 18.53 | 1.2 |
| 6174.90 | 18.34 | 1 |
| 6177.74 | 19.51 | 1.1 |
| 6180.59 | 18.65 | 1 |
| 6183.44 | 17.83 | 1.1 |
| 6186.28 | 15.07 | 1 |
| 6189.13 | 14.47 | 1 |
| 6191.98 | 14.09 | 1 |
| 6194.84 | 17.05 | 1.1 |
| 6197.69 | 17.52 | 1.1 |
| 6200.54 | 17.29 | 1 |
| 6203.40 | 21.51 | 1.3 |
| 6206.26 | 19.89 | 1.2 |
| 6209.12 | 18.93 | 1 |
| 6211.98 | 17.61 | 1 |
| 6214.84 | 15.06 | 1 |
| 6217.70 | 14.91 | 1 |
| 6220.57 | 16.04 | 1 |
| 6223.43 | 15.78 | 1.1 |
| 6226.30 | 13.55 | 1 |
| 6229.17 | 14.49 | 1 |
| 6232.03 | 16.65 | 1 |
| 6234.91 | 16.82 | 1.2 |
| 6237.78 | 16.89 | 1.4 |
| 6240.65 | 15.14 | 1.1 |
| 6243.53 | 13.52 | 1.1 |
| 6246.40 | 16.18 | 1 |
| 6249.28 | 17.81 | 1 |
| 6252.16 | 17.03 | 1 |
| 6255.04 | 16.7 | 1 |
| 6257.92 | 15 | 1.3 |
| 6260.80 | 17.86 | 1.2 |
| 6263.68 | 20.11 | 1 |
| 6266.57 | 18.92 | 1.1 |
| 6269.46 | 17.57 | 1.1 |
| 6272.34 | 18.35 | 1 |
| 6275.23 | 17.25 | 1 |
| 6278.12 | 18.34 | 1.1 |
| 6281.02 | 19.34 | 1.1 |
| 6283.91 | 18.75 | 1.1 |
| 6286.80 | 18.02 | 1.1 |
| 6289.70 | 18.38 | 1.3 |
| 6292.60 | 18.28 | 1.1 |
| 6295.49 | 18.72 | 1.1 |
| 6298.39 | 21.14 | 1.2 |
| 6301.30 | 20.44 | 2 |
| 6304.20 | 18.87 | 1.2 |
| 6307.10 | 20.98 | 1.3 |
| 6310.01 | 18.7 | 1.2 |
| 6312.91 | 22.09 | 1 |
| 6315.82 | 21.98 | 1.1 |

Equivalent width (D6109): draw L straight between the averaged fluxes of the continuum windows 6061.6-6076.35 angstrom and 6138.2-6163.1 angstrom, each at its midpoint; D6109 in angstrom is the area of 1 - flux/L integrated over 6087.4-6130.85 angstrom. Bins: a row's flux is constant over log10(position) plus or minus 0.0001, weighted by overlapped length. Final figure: -0.83 angstrom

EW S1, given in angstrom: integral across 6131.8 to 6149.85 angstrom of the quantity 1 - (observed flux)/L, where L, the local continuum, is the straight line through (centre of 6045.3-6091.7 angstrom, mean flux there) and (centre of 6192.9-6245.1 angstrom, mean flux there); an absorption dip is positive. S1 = -3.99 angstrom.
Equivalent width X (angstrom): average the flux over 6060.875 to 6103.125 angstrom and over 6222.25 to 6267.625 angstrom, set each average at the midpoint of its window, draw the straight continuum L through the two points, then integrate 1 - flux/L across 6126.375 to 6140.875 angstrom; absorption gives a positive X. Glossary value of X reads -2.1 angstrom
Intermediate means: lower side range 22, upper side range 16.4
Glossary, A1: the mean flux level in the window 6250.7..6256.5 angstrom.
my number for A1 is 16.9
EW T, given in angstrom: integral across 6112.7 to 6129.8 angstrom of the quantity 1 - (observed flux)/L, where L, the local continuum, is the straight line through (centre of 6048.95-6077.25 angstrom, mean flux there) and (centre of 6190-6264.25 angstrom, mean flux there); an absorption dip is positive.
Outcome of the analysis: -1.2 angstrom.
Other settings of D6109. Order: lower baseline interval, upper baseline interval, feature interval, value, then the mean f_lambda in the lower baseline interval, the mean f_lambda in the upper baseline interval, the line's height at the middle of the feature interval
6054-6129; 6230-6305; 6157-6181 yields 3.7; 21.9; 17.7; 20.1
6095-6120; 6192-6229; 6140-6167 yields -0.4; 22.2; 16.9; 19.8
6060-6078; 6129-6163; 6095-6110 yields -0.1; 22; 21.7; 21.9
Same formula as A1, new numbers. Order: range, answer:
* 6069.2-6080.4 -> 22.1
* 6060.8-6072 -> 21.8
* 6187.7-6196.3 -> 15.2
